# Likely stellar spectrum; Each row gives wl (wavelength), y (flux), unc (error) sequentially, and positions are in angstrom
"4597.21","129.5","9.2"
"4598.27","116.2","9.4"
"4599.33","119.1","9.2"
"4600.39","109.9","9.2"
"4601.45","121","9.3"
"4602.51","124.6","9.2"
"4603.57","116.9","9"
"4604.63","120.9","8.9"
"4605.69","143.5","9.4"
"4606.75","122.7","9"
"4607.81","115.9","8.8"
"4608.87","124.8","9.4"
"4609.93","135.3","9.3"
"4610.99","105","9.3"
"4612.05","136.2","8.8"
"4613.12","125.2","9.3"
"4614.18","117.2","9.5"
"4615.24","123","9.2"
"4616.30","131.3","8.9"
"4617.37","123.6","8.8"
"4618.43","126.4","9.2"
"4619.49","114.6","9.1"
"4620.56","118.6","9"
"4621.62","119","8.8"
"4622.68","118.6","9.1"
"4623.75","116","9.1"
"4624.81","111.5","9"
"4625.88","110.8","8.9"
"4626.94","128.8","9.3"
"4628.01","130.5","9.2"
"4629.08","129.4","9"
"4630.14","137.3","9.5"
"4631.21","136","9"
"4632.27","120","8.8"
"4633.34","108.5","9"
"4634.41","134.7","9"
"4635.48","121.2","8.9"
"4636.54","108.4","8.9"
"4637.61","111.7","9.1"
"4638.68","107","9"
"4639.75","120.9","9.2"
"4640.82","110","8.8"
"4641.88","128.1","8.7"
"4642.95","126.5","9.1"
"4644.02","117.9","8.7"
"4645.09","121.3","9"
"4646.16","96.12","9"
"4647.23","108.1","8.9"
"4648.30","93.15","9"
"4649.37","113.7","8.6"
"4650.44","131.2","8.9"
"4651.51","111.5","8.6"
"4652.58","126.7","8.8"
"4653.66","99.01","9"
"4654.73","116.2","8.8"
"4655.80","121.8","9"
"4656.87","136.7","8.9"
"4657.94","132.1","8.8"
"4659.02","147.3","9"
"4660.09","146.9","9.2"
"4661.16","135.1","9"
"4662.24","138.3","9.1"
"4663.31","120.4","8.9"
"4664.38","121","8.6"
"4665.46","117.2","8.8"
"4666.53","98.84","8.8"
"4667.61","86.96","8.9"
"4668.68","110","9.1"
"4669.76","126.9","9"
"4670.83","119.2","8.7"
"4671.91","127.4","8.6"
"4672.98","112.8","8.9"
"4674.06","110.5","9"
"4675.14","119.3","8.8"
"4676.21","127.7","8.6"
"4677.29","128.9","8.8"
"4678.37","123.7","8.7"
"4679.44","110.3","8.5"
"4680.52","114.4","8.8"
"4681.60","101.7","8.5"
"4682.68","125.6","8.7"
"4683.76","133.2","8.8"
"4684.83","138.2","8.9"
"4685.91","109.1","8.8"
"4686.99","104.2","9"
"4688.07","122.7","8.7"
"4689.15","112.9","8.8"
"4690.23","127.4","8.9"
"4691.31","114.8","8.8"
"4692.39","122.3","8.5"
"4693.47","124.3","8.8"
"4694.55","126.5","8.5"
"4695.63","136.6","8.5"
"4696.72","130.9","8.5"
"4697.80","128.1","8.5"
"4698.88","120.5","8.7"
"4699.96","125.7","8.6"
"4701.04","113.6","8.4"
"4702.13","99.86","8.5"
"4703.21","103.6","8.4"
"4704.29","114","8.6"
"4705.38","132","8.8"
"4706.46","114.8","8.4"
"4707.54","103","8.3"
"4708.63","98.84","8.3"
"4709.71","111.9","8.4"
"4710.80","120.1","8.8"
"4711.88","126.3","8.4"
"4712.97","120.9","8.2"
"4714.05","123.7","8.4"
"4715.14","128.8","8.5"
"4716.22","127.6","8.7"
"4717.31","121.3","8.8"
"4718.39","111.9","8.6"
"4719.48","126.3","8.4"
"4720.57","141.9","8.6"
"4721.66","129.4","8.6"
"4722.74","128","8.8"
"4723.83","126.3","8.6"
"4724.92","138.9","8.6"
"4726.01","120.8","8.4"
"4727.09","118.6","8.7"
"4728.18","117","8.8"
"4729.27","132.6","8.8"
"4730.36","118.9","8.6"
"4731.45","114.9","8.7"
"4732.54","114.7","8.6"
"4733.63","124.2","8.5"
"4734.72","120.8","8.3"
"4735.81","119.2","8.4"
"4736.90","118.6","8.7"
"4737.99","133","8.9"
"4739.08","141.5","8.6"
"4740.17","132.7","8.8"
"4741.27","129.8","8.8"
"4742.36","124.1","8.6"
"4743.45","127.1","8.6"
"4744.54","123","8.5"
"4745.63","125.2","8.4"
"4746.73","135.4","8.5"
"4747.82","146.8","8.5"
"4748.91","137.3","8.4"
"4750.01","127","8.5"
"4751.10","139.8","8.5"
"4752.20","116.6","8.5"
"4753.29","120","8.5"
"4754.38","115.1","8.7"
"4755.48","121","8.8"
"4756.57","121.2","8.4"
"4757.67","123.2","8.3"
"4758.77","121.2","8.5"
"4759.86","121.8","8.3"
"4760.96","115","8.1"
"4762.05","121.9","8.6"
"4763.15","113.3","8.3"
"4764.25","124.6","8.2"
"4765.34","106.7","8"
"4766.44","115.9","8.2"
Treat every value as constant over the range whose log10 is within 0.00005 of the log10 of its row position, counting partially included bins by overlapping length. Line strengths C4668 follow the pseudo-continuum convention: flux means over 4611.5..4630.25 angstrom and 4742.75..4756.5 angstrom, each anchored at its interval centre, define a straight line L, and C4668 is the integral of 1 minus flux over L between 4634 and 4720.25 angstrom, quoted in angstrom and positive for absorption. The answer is 3.9 angstrom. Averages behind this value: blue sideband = 123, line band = 119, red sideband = 128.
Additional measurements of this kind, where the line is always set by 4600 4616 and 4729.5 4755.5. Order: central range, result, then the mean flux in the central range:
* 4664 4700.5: 1.59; 119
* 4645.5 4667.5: 0.77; 120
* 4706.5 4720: 0.79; 118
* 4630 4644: 0.40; 120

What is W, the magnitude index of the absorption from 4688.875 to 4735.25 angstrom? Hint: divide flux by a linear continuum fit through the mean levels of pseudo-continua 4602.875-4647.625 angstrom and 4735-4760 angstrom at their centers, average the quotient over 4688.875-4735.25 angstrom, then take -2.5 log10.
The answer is 0.03 mag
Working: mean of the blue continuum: 121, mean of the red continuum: 127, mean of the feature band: 121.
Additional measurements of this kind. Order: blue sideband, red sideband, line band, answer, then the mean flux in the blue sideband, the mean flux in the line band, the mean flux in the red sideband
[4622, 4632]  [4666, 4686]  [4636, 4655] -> 0.07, 124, 114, 117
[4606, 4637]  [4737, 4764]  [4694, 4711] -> 0.07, 123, 117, 126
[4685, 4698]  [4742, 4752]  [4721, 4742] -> 0.03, 122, 125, 131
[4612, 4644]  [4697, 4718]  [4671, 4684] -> 0.00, 121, 119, 118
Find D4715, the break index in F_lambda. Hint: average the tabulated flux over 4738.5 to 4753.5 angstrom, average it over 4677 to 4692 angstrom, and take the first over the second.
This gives 1.10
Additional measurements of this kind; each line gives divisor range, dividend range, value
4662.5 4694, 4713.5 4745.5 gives 1.06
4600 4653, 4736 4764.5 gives 1.05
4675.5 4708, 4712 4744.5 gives 1.05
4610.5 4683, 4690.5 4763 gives 1.03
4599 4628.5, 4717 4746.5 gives 1.03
